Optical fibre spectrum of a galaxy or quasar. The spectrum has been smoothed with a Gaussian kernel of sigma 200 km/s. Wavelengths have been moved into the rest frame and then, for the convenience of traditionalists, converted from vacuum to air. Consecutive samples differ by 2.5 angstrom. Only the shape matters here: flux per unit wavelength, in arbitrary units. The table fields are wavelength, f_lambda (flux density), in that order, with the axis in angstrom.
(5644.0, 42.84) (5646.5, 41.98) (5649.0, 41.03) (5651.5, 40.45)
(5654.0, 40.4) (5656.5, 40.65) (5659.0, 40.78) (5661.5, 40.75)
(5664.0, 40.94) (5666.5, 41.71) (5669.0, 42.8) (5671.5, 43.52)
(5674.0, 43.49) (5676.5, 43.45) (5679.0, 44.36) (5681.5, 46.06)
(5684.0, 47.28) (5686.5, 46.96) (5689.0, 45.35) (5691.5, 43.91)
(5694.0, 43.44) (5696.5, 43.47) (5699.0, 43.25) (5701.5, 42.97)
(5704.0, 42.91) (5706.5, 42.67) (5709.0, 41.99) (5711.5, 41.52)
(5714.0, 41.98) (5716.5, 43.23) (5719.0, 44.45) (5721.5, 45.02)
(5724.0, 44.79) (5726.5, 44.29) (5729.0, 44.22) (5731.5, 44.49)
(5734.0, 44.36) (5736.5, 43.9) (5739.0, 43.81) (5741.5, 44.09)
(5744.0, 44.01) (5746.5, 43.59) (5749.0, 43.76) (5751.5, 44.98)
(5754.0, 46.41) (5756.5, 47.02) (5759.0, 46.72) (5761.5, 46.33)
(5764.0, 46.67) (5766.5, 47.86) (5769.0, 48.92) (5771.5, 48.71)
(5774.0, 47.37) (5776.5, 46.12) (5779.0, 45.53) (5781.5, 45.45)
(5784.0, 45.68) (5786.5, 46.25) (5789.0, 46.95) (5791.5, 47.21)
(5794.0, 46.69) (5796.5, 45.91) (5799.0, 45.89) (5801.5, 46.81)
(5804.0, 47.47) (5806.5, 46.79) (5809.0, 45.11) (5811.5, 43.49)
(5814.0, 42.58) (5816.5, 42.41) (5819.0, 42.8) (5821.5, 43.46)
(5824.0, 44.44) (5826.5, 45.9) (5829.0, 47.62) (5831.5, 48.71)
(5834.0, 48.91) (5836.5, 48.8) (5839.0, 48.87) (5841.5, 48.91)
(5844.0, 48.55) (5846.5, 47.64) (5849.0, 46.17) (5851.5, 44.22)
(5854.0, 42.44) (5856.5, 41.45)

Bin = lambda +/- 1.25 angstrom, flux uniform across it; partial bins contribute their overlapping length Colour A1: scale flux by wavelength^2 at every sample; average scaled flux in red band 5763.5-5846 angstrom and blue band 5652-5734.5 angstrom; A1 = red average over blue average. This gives 1.1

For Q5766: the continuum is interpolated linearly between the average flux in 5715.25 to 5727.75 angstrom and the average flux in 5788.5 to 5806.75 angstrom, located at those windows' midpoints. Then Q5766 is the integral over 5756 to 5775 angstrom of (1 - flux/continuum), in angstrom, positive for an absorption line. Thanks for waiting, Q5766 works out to -0.7 angstrom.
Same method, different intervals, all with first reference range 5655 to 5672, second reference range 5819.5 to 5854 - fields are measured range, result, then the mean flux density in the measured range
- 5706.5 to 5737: -0.25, 43.6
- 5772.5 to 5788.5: -0.37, 46.1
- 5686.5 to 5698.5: -0.54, 44.3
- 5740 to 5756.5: -0.21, 44.7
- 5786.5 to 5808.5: -0.49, 46.6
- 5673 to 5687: -1.07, 45.2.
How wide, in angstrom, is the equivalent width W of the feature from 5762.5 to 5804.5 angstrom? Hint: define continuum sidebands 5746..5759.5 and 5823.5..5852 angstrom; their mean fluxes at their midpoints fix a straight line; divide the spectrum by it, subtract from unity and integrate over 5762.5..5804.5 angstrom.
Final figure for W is -0.52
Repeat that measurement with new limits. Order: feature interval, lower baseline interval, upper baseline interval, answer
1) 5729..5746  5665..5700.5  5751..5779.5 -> 0.7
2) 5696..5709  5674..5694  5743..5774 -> 0.7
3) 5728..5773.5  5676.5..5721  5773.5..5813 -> -0.5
